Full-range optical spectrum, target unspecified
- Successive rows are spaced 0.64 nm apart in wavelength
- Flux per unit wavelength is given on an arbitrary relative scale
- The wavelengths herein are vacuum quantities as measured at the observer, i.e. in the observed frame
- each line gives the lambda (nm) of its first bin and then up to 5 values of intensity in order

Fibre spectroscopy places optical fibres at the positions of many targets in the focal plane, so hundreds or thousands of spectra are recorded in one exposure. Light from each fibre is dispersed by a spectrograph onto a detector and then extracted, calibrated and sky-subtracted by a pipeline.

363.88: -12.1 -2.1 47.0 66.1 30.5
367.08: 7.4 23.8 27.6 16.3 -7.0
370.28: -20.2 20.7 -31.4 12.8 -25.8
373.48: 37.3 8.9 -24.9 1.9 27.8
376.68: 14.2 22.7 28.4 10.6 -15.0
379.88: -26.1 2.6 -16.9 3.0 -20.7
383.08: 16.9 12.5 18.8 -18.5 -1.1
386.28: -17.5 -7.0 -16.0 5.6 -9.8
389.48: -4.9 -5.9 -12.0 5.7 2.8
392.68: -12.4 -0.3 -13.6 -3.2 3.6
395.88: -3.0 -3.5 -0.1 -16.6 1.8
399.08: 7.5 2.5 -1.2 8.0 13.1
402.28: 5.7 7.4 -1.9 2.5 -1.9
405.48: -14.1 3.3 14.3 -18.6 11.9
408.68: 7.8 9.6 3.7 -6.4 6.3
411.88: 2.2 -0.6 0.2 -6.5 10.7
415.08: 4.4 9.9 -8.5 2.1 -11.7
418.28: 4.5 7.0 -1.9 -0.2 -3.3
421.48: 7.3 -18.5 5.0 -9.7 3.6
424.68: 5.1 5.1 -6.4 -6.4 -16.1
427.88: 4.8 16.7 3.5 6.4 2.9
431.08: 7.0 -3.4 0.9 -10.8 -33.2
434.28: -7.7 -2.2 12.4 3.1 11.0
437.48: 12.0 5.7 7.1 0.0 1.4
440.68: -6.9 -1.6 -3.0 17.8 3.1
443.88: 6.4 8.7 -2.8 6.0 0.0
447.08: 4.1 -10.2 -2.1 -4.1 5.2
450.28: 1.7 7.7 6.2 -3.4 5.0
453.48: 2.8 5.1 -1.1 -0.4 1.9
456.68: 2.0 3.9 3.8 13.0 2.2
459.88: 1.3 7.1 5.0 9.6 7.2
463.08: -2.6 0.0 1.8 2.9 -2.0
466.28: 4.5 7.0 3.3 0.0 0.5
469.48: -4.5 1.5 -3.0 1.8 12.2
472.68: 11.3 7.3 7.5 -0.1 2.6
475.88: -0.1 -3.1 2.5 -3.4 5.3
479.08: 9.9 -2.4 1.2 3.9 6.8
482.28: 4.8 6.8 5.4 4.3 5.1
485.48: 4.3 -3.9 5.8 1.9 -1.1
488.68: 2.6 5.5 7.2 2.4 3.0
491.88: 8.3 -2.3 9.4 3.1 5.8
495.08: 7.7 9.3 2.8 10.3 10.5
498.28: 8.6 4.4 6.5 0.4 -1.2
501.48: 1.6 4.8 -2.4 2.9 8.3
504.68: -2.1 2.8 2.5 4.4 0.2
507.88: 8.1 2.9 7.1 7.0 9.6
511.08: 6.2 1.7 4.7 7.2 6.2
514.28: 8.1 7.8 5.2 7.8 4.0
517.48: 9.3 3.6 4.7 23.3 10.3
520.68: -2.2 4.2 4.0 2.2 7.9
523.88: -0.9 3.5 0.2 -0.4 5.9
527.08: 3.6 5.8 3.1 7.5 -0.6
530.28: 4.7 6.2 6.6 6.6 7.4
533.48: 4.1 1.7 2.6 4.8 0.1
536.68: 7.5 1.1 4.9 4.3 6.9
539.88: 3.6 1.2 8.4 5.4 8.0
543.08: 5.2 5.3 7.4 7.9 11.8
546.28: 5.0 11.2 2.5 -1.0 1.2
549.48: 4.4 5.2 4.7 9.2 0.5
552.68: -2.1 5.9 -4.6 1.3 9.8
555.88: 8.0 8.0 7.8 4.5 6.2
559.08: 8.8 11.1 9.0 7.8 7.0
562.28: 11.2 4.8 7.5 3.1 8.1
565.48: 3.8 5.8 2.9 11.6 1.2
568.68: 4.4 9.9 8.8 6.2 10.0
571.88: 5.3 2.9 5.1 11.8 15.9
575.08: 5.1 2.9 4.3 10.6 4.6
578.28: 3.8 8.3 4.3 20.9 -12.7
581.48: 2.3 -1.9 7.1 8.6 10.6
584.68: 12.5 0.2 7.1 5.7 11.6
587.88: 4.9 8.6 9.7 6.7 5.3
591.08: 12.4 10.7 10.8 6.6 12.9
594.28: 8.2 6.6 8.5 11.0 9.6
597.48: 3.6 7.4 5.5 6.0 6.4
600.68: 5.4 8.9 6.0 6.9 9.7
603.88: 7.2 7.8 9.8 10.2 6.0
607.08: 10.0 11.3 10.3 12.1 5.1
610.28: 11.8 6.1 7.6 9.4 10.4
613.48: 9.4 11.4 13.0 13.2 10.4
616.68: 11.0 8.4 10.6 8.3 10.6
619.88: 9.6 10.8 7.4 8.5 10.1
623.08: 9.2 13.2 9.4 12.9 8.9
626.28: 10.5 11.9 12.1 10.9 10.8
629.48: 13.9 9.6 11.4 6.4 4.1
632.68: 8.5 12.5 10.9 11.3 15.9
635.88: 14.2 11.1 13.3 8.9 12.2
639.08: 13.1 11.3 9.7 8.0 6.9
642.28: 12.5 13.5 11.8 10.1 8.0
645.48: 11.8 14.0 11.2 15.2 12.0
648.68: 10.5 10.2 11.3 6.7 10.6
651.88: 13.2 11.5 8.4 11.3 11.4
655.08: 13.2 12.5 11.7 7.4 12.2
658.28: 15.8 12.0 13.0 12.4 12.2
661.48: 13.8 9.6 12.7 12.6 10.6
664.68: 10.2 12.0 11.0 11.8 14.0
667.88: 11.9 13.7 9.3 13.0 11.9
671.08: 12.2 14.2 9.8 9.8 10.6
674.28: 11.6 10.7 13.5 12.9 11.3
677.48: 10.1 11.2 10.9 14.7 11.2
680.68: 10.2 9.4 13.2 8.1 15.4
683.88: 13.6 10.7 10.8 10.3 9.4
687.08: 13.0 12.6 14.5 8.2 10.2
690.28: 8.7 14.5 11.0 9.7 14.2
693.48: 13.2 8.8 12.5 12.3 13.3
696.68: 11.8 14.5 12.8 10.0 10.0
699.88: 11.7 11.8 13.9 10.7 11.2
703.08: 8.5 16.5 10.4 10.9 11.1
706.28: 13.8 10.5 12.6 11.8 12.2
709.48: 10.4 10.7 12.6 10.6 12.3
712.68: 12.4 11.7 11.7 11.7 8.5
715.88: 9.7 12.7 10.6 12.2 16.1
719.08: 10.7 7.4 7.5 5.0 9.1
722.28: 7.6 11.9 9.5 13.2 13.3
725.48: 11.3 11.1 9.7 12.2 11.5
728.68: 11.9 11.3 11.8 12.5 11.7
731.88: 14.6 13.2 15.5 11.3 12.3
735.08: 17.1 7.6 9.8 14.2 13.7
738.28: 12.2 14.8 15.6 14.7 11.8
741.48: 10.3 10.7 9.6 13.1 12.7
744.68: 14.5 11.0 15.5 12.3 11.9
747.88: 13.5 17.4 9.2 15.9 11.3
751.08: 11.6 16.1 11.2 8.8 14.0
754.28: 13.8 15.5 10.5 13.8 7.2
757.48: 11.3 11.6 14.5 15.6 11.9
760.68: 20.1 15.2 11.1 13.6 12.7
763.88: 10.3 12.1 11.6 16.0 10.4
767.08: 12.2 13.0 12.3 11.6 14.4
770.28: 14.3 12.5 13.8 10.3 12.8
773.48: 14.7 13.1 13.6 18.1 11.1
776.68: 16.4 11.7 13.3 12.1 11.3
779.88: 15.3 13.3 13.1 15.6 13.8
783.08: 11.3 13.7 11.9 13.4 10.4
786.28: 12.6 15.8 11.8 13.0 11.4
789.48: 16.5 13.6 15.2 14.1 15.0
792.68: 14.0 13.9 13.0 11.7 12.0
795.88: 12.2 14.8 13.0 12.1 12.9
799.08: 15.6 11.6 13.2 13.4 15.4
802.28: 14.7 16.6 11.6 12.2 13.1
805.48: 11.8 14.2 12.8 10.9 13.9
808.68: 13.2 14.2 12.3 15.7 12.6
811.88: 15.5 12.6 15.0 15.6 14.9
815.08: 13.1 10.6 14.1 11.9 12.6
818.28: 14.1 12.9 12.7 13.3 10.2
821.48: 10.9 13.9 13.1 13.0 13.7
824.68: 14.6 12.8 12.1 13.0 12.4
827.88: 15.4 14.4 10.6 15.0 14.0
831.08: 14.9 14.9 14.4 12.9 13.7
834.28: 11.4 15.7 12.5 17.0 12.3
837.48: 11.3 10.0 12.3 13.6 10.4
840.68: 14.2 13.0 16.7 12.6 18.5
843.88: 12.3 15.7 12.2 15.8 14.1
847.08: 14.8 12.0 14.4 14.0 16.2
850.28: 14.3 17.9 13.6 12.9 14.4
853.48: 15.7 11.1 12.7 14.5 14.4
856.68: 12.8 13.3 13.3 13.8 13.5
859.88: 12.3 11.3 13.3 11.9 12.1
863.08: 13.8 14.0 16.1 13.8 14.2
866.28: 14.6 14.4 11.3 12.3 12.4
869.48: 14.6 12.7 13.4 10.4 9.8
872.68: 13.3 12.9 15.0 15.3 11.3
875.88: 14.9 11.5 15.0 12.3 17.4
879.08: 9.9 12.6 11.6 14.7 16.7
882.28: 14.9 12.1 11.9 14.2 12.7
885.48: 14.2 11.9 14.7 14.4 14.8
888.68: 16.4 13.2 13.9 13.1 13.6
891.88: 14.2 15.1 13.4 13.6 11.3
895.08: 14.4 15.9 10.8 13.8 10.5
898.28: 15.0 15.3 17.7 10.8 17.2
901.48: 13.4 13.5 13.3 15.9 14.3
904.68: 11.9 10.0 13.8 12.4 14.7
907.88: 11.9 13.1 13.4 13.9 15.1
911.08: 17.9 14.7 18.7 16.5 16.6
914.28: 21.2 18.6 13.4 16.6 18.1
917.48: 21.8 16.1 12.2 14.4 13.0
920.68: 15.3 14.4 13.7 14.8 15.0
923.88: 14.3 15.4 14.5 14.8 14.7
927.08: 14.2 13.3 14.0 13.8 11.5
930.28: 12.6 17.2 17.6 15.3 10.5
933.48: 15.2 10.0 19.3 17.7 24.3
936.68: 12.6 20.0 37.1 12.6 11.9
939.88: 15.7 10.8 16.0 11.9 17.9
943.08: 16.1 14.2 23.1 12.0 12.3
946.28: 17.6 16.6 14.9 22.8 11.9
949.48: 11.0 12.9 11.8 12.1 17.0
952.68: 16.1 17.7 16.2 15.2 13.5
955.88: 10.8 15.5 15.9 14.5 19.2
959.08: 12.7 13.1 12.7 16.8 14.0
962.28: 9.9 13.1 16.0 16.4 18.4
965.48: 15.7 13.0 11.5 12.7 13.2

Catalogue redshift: 0.39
